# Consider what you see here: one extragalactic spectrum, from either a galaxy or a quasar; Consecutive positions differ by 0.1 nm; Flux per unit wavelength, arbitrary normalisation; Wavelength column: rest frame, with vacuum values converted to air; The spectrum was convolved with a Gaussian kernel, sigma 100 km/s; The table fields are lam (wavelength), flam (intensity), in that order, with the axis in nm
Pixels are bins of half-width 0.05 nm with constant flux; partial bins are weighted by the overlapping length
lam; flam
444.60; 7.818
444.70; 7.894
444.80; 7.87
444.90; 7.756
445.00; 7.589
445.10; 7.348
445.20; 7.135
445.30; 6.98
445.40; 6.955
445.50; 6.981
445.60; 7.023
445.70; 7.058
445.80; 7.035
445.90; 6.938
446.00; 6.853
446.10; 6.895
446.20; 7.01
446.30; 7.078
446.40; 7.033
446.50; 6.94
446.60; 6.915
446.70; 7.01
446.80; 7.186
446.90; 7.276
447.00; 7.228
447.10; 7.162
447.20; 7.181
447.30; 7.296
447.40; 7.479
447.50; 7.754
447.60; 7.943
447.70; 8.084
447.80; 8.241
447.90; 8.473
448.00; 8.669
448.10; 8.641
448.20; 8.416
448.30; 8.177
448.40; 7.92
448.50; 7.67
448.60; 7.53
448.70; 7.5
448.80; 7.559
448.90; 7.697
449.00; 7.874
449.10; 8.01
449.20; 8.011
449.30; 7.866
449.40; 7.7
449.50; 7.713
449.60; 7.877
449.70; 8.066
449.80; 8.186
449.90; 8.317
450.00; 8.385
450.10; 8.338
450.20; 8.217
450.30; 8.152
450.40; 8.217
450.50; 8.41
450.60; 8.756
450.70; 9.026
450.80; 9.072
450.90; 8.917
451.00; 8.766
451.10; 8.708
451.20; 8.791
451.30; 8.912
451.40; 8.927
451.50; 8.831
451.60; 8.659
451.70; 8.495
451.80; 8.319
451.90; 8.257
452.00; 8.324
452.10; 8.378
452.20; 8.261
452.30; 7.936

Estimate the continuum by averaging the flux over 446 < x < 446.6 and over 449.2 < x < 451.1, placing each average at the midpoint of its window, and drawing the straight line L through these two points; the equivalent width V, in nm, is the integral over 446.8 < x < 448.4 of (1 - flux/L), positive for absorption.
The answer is -0.09 nm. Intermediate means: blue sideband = 6.97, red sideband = 8.33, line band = 7.85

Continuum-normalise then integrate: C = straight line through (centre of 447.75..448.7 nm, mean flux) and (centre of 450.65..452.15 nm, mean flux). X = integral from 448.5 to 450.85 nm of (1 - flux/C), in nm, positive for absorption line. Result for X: 0.09 nm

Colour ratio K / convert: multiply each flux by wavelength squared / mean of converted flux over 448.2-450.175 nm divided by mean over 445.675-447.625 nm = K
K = 1.12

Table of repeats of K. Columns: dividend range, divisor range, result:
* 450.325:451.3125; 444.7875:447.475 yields 1.25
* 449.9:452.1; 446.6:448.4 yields 1.12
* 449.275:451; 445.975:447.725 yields 1.17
